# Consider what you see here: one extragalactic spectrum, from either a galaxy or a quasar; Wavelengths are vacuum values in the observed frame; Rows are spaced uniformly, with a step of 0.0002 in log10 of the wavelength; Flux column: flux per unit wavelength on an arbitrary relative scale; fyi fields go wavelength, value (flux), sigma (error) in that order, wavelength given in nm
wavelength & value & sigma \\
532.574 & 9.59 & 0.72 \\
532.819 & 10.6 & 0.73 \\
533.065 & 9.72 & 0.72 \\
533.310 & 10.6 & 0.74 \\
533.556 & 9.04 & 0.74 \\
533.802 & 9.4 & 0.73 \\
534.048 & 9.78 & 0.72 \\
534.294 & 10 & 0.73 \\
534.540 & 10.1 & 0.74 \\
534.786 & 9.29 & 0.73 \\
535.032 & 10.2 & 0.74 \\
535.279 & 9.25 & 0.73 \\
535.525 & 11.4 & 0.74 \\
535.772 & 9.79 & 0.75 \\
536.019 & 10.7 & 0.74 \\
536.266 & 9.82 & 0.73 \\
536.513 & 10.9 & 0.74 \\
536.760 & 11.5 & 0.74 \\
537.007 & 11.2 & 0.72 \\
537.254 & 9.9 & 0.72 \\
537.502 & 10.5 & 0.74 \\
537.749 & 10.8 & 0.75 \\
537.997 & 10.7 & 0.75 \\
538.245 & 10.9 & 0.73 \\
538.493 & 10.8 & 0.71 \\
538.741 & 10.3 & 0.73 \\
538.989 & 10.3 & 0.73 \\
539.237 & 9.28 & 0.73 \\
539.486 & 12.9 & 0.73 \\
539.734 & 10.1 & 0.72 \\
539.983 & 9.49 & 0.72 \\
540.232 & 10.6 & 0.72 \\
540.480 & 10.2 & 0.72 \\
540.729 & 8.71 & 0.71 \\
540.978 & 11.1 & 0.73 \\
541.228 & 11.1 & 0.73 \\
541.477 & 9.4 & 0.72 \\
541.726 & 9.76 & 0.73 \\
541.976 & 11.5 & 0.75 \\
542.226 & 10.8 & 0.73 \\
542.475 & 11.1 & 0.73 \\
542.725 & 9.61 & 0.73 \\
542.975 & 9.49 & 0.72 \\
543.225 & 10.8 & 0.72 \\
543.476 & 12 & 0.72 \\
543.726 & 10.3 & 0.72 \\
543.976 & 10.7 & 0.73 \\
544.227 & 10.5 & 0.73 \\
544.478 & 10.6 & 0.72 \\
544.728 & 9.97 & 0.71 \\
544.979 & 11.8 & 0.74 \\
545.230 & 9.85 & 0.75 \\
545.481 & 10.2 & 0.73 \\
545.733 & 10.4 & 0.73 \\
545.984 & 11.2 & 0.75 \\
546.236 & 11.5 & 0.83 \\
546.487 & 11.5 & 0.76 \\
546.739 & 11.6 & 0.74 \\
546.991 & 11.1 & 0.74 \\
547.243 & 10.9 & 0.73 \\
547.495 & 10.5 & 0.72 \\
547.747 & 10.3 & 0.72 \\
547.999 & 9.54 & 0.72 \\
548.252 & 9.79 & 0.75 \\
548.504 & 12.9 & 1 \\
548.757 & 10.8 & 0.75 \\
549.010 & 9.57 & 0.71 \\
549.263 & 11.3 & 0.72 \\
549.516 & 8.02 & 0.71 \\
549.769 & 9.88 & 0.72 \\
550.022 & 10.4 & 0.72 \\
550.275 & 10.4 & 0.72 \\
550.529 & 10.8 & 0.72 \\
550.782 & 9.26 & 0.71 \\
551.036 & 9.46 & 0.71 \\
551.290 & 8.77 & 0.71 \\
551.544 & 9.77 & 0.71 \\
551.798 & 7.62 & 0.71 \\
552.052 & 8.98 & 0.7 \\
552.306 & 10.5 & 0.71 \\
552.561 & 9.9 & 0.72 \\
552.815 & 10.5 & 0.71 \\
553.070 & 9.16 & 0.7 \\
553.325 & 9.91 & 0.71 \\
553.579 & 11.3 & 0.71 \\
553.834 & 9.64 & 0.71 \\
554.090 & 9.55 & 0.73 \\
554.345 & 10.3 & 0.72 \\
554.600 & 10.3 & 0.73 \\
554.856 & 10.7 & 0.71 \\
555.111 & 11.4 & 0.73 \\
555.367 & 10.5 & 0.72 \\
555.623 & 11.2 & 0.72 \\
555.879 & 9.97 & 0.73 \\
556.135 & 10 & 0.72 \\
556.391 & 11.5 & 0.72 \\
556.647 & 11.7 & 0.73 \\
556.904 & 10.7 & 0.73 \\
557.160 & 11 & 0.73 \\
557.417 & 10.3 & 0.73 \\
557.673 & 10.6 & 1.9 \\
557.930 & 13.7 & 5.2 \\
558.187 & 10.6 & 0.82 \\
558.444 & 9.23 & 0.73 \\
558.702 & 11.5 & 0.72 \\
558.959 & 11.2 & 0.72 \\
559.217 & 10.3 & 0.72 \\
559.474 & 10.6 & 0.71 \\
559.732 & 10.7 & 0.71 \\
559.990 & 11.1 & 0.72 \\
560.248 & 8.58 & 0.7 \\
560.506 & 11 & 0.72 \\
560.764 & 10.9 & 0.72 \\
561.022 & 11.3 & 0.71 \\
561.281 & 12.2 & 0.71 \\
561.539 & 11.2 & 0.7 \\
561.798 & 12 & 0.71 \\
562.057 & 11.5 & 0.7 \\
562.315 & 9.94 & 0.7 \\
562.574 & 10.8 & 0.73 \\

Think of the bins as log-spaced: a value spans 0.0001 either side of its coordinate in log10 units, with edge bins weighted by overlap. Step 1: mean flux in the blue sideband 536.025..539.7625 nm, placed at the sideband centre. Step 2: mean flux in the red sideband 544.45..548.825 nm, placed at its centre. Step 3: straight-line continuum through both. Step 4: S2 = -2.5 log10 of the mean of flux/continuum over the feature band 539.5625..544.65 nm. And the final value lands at 0.03 mag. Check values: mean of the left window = 10.7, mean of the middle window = 10.4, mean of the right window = 10.8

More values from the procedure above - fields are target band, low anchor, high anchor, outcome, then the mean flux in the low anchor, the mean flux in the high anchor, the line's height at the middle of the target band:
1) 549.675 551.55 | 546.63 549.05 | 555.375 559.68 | 0.10 mag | 10.7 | 10.9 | 10.8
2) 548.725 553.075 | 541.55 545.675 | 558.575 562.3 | 0.11 mag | 10.5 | 11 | 10.7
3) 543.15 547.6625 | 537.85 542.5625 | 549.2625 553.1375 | -0.08 mag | 10.5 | 9.63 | 10.1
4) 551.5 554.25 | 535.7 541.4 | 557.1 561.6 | 0.11 mag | 10.5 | 10.9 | 10.8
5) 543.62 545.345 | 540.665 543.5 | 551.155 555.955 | -0.02 mag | 10.4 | 10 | 10.3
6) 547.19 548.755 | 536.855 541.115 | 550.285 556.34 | -0.05 mag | 10.5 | 10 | 10.2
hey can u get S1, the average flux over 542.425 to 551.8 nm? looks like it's 10.4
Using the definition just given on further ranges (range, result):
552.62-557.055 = 10.5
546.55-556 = 10.2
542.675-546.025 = 10.5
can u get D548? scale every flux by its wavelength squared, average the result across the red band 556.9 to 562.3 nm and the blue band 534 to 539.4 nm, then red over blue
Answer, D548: 1.15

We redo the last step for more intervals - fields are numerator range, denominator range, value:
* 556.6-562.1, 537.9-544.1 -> 1.12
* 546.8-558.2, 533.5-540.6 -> 1.06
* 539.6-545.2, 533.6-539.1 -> 1.03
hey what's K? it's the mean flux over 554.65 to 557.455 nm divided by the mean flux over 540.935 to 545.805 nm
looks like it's 1.0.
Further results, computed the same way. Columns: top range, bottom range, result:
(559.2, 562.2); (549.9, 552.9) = 1.13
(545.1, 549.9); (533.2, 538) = 1.03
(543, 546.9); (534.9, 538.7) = 1.03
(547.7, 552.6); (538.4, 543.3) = 0.95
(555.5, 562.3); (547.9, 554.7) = 1.10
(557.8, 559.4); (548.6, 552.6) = 1.14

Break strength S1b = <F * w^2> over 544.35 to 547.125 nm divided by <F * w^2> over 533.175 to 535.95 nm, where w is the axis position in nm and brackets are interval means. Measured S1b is 1.14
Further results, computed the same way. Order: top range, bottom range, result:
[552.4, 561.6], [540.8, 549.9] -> 1.05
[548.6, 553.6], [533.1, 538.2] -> 1.01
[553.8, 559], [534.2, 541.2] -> 1.11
